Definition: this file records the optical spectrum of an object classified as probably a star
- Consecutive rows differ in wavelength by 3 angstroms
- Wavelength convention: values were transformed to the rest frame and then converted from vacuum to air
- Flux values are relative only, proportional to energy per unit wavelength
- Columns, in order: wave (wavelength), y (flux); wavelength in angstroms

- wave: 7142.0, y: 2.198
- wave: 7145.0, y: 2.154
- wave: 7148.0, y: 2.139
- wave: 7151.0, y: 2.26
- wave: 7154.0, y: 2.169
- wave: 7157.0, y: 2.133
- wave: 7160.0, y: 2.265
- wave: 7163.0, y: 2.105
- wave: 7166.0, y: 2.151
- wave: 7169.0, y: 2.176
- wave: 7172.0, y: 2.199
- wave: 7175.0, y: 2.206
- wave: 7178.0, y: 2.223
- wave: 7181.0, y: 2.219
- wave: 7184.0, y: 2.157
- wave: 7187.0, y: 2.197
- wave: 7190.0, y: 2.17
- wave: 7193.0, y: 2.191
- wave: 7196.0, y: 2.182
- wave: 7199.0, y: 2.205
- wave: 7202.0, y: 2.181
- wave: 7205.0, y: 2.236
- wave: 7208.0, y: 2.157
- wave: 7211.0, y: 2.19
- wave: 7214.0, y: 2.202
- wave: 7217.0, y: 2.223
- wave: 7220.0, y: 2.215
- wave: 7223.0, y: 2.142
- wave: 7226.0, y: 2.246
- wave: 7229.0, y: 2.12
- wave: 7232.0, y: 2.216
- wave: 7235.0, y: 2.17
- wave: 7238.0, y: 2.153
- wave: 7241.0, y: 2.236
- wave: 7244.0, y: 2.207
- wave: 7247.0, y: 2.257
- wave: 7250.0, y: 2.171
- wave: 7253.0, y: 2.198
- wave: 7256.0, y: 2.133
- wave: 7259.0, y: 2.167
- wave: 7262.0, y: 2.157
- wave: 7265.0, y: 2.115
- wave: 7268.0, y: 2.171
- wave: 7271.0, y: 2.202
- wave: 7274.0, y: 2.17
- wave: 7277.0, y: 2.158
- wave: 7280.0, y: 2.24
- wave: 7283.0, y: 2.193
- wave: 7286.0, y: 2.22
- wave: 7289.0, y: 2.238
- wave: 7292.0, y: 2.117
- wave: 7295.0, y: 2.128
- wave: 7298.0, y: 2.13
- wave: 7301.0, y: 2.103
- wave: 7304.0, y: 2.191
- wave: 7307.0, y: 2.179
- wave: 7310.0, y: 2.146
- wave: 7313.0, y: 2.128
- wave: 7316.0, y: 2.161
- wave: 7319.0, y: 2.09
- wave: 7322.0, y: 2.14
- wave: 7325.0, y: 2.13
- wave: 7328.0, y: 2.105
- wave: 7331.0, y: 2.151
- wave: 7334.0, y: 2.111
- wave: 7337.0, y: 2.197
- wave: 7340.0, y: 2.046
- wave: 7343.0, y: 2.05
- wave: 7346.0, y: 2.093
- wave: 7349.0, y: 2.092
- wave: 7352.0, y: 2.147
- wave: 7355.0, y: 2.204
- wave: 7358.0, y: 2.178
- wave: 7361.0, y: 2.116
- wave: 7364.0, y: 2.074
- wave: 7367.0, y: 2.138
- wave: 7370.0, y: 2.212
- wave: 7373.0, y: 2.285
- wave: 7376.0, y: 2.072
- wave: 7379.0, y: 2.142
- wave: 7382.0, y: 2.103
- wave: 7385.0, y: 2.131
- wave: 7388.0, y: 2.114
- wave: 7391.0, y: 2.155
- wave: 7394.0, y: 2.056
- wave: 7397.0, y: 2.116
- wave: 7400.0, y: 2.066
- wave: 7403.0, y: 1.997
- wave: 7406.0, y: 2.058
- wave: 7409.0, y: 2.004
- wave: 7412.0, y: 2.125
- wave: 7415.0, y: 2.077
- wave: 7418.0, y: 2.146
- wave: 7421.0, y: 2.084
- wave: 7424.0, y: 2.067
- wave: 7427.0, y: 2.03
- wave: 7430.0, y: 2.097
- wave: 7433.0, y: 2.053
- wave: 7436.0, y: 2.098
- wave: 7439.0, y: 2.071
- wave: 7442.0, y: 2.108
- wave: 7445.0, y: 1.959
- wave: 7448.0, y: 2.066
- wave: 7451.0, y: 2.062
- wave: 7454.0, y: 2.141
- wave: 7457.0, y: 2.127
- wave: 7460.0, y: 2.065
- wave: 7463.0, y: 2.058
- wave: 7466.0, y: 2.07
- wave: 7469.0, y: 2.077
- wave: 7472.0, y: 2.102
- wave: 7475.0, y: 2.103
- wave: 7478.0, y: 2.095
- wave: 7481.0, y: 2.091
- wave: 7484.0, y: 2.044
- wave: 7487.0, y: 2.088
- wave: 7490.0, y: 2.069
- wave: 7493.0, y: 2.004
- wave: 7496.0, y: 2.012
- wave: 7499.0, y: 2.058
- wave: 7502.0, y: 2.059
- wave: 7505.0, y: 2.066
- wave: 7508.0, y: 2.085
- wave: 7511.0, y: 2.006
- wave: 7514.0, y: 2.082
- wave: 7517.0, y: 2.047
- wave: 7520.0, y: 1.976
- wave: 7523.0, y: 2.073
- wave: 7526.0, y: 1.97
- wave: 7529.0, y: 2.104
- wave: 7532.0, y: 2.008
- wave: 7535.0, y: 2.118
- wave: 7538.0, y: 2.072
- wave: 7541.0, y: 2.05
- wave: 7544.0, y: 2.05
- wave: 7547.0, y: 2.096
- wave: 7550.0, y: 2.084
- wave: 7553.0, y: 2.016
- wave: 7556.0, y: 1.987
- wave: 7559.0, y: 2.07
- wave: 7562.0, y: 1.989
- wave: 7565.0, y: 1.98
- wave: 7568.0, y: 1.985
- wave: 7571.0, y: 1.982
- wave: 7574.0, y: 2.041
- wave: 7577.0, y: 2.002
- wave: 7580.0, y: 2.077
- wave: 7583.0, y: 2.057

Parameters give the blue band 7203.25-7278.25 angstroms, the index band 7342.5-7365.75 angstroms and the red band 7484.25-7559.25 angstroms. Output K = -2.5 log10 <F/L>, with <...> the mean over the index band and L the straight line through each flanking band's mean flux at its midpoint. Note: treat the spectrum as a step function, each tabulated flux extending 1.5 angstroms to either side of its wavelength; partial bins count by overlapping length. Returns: 0.00 mag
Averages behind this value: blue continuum 2.18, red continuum 2.05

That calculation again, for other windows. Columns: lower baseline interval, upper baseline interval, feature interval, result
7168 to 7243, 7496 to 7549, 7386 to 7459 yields 0.01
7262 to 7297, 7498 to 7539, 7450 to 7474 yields 0.00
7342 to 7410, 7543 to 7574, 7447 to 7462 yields -0.01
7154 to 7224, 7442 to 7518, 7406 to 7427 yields 0.01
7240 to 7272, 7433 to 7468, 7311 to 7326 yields 0.01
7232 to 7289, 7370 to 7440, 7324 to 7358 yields 0.01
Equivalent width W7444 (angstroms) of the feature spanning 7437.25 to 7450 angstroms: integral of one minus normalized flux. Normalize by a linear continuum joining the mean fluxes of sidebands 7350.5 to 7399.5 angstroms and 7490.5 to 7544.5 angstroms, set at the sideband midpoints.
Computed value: 0.3 angstroms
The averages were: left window 2.14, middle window 2.05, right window 2.05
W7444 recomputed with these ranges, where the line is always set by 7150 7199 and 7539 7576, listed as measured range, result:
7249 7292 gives -0.63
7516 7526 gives 0.10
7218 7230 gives -0.10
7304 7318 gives -0.16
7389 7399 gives -0.05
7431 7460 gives -0.02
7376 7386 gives -0.07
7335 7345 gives 0.10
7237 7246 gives -0.19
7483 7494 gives 0.02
